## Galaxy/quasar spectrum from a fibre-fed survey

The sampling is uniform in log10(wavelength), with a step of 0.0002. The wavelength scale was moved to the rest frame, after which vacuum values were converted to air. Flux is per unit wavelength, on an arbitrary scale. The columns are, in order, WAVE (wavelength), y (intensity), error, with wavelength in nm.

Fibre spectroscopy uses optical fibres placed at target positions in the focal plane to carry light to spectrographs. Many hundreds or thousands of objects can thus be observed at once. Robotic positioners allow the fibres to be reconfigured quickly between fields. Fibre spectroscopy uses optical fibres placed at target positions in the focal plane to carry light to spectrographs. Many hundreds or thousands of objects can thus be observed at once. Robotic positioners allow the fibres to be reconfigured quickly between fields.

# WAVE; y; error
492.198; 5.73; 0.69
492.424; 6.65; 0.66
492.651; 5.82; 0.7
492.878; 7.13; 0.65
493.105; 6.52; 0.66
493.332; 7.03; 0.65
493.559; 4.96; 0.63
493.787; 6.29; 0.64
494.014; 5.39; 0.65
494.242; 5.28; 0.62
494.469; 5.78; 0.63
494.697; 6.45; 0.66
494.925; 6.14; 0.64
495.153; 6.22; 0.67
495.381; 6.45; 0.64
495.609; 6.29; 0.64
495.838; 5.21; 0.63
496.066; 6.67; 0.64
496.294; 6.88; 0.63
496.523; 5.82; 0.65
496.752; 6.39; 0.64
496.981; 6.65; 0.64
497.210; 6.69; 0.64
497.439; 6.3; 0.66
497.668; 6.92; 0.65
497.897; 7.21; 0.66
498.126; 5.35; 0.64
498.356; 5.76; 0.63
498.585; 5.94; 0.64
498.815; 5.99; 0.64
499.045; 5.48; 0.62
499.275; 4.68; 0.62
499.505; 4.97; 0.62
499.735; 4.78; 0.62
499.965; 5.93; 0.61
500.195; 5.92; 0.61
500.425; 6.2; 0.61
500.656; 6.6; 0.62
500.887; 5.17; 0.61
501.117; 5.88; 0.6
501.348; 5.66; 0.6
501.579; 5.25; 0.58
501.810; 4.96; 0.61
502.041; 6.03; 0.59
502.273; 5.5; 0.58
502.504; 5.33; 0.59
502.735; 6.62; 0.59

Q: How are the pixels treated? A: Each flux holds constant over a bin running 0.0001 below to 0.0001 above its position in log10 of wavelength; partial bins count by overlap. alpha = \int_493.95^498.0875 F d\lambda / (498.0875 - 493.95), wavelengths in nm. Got 6.26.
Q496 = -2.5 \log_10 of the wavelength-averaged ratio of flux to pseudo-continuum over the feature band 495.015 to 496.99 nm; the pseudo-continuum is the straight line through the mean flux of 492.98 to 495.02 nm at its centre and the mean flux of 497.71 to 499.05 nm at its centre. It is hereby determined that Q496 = -0.04 mag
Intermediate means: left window 5.99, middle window 6.26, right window 6.05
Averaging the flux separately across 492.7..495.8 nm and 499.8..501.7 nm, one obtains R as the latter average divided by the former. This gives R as 0.95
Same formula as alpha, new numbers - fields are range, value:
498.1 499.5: 5.5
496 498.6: 6.39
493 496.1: 6.03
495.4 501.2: 5.99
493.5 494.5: 5.55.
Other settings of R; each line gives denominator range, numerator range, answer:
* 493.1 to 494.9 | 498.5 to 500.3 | 0.92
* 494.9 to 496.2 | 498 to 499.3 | 0.91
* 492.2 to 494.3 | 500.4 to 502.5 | 0.92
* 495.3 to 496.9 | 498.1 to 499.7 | 0.87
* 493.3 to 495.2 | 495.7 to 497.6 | 1.08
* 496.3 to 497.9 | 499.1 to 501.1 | 0.85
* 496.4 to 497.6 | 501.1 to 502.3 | 0.86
